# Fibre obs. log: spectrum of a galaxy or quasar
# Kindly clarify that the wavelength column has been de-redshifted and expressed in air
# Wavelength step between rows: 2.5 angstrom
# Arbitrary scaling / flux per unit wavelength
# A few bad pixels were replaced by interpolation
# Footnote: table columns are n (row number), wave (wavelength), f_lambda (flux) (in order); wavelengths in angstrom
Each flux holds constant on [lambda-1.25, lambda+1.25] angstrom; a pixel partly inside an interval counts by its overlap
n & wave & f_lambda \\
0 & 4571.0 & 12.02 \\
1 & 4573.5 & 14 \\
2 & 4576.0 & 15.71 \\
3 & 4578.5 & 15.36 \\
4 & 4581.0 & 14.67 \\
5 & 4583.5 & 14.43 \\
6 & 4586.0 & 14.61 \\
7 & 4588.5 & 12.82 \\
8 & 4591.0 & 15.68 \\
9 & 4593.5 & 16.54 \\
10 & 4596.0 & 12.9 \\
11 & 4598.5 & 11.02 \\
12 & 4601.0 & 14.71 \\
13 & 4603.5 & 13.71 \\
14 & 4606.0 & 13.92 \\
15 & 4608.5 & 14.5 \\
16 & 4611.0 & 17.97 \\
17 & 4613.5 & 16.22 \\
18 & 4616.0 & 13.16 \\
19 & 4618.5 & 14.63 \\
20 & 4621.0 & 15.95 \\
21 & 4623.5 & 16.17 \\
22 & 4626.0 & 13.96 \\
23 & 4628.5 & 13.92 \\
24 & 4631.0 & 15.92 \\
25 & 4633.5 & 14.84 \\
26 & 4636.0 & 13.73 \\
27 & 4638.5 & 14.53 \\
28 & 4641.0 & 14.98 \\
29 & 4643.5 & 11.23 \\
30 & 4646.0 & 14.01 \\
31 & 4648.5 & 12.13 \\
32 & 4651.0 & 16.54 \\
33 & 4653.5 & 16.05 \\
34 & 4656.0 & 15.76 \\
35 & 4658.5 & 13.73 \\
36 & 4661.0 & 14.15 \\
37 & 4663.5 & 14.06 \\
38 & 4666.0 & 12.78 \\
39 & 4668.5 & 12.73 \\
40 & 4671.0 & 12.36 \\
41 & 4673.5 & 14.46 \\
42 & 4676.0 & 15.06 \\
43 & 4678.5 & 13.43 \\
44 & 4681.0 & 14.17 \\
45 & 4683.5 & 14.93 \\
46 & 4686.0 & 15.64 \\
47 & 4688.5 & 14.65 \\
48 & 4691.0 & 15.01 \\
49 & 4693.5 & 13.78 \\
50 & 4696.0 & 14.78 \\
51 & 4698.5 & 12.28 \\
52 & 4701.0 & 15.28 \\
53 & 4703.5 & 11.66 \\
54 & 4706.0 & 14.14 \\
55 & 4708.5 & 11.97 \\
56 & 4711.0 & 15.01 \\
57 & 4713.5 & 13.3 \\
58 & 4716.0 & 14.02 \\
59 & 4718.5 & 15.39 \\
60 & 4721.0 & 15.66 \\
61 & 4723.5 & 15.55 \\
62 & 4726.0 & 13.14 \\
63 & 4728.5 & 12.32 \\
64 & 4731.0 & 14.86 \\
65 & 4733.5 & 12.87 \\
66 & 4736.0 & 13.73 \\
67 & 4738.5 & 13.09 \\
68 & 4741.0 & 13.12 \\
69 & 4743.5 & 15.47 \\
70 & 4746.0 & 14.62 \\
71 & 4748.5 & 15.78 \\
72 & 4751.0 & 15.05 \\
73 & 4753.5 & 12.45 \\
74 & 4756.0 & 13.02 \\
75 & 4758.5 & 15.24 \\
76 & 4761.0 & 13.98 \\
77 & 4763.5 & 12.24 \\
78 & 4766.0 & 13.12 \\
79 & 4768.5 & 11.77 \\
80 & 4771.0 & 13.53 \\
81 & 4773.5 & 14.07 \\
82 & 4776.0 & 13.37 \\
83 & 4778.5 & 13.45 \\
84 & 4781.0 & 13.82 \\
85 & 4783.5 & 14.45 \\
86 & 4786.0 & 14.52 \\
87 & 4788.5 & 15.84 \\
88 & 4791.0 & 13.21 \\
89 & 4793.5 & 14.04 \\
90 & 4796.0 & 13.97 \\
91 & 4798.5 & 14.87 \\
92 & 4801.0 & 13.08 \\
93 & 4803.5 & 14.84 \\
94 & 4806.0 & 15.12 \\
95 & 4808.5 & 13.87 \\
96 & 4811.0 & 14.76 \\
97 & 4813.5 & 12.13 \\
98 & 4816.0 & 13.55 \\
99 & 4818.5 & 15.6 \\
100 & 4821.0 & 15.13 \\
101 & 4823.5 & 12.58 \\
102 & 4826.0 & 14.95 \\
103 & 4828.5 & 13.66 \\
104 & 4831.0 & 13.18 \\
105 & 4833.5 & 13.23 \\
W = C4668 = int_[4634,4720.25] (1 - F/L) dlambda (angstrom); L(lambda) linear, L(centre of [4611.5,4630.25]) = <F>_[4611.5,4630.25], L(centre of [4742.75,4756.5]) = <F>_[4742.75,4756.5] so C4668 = 4.04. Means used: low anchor 15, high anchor 14.4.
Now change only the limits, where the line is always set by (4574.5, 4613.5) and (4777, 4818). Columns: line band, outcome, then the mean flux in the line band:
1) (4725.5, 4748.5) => 0.72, 13.8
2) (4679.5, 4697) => -0.37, 14.7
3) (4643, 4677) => 1.11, 14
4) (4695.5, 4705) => 0.62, 13.4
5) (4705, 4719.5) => 0.39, 13.9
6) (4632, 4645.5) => 0.56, 13.9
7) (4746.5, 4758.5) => 0.00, 14.2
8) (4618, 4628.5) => -0.37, 15.1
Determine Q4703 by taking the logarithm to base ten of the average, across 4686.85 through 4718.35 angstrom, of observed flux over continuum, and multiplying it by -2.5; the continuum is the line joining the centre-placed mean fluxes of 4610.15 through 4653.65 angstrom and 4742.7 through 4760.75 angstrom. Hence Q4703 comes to 0.05 mag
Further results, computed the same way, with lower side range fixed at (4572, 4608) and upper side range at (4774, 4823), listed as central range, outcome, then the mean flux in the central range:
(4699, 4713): 0.054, 13.5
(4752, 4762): 0.038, 13.7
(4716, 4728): -0.035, 14.7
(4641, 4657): -0.005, 14.3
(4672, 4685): -0.012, 14.4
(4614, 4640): -0.035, 14.7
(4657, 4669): 0.051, 13.6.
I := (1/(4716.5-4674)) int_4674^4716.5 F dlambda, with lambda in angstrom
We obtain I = 14.1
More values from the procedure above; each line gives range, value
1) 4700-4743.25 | 13.9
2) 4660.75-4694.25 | 14.1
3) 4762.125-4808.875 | 13.9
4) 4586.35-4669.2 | 14.4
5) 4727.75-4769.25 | 13.7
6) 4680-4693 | 14.8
